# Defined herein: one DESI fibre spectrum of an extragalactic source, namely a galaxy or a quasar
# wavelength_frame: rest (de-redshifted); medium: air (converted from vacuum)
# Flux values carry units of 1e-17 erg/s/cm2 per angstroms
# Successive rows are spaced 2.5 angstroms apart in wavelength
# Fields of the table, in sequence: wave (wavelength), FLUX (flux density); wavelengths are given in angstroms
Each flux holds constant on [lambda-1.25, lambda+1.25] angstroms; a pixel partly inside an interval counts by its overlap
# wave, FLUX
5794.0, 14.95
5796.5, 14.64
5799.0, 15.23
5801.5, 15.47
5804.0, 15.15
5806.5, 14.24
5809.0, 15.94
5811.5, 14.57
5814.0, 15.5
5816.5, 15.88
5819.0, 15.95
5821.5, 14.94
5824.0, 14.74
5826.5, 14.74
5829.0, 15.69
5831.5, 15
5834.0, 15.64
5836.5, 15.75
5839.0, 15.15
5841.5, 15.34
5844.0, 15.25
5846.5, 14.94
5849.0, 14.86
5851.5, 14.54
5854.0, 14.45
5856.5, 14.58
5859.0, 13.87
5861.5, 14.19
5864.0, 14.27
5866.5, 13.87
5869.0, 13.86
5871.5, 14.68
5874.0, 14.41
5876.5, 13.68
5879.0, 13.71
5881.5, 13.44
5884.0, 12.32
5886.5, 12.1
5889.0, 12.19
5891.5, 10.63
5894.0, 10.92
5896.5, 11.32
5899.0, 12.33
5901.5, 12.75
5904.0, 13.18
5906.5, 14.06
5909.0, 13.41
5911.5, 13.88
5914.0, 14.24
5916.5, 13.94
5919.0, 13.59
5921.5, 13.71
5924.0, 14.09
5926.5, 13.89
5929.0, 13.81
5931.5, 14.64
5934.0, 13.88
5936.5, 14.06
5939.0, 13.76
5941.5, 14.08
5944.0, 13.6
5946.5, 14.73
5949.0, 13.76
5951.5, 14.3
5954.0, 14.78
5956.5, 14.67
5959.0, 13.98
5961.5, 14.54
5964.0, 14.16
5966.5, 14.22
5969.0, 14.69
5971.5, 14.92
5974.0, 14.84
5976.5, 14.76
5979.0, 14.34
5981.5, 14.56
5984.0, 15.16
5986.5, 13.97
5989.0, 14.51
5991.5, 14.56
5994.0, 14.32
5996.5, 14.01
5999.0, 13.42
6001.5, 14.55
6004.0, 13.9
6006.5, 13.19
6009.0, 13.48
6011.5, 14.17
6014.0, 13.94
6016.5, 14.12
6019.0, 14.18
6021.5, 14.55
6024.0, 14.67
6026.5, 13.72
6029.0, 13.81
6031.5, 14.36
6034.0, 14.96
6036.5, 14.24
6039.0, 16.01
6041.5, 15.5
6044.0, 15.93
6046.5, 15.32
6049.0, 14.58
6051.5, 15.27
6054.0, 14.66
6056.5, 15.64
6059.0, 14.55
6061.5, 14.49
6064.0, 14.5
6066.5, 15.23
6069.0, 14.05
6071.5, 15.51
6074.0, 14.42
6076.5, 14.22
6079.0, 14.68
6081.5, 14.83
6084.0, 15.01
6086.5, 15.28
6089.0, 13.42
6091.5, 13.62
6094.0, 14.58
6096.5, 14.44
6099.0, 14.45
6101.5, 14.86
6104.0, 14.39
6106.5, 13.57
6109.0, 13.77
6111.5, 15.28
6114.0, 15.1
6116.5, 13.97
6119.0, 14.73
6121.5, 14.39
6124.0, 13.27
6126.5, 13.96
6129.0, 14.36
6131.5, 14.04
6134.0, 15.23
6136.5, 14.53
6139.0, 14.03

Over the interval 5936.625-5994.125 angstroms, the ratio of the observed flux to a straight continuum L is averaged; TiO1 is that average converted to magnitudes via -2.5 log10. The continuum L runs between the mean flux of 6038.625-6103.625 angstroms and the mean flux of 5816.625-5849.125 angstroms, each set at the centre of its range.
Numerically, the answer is 0.04 mag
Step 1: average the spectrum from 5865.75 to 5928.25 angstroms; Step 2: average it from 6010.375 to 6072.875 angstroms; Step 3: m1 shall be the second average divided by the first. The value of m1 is 1.11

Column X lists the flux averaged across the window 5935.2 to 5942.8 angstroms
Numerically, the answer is 14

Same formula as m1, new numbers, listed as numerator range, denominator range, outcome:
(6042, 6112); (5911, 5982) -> 1.03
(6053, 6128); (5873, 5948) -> 1.09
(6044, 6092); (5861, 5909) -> 1.13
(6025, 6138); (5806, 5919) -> 1.03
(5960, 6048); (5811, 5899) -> 1.02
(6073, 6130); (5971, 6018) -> 1.01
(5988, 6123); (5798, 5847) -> 0.95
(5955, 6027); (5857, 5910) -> 1.09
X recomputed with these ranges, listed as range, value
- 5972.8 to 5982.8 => 14.6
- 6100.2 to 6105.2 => 14.6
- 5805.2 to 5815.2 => 15.1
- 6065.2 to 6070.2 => 14.6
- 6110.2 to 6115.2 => 15.2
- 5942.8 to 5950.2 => 14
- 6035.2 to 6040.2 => 15.1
